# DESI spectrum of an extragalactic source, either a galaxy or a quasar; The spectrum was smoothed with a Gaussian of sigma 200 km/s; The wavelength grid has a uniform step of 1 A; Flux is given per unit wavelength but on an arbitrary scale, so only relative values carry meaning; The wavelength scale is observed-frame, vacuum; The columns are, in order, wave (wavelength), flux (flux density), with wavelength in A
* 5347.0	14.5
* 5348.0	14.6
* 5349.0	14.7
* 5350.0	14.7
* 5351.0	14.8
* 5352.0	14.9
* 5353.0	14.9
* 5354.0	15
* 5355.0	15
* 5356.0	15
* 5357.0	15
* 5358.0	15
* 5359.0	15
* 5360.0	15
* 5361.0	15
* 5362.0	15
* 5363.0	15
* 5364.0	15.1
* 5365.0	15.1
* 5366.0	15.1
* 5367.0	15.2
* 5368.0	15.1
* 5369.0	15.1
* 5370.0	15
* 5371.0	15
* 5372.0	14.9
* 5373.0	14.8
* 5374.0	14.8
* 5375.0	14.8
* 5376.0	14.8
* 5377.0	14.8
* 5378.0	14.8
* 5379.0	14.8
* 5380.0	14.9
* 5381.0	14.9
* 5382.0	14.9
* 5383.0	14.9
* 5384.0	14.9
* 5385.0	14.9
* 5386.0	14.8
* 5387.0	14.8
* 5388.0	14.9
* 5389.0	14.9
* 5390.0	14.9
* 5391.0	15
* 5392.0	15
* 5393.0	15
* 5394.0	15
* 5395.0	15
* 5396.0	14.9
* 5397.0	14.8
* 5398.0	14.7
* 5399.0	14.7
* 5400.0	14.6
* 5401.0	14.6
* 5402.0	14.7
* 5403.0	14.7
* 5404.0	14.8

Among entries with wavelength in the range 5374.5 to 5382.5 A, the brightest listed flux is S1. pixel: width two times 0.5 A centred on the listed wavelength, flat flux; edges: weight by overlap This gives 14.9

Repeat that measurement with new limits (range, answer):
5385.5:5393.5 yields 15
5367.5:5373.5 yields 15.1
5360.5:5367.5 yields 15.2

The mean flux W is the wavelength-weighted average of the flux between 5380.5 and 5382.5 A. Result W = 14.9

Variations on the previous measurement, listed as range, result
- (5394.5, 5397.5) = 14.9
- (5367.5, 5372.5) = 15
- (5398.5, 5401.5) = 14.6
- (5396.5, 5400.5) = 14.7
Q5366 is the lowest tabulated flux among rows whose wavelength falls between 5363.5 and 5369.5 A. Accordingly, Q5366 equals 15.1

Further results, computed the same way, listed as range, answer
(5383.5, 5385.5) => 14.9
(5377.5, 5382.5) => 14.8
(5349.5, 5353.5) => 14.7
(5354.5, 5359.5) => 15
